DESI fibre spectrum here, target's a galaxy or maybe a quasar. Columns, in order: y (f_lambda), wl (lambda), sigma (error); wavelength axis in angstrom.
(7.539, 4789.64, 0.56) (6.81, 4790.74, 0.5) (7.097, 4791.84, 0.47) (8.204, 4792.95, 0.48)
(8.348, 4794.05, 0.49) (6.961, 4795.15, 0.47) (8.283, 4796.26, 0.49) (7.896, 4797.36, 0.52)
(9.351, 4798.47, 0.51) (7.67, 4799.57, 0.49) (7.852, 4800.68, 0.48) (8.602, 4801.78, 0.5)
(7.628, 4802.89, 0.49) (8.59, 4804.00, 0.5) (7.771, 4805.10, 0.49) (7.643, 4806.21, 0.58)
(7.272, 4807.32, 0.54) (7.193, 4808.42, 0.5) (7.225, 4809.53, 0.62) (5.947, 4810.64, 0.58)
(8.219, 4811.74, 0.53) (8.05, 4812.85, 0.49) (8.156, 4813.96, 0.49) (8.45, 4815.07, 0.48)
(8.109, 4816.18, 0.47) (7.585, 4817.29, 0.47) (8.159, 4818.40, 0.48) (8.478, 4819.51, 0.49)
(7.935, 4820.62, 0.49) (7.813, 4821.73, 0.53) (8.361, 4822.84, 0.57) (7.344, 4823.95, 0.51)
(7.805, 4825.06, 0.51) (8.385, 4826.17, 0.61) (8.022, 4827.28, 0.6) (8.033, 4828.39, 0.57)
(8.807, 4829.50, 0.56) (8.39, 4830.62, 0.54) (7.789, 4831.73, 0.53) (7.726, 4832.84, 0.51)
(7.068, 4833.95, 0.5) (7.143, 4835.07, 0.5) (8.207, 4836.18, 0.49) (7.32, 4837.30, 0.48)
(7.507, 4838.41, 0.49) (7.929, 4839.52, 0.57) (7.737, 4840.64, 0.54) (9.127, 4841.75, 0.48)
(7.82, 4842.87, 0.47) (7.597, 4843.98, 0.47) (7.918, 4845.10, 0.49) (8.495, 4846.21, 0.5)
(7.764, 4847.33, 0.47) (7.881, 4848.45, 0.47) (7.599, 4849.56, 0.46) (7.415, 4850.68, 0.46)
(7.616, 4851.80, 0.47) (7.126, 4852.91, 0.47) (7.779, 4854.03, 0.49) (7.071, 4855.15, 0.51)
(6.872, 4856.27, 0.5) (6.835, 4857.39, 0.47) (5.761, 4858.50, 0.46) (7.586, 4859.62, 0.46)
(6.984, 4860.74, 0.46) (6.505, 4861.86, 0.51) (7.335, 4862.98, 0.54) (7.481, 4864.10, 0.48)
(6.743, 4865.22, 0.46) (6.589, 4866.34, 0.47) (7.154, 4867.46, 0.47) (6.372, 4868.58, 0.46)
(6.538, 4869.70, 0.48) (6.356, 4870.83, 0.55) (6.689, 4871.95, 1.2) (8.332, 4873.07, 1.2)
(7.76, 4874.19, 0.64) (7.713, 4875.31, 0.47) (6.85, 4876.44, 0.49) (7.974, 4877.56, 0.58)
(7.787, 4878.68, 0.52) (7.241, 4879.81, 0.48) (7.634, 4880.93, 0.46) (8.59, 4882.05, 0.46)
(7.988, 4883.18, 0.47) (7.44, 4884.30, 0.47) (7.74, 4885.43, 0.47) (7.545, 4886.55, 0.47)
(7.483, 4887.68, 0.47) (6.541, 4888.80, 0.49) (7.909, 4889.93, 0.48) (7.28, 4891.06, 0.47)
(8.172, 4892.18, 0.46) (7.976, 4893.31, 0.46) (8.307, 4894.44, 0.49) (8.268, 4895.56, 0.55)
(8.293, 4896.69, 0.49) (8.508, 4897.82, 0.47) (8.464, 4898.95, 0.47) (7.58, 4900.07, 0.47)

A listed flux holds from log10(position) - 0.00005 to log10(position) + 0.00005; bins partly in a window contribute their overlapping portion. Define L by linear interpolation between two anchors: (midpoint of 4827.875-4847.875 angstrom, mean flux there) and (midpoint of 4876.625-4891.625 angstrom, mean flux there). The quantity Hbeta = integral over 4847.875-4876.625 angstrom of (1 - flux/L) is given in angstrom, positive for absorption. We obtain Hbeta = 2.4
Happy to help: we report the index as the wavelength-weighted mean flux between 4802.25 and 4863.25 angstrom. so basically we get 7.69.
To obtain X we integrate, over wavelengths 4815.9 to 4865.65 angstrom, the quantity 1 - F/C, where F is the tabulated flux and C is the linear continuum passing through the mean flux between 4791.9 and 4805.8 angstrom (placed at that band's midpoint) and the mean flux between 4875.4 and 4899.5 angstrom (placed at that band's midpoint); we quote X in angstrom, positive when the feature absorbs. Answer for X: 1.7 angstrom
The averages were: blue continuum 8.05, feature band 7.67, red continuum 7.8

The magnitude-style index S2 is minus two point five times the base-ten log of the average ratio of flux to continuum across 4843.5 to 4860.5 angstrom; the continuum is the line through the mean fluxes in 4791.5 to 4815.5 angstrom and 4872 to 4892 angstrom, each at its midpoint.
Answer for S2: 0.04 mag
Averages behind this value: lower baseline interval 7.84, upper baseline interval 7.62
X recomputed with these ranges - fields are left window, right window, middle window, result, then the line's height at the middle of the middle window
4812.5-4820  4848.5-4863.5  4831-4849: -0.7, 7.54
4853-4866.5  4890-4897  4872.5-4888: -0.2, 7.62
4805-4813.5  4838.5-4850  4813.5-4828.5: -0.9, 7.6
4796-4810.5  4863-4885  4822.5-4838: -0.4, 7.66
